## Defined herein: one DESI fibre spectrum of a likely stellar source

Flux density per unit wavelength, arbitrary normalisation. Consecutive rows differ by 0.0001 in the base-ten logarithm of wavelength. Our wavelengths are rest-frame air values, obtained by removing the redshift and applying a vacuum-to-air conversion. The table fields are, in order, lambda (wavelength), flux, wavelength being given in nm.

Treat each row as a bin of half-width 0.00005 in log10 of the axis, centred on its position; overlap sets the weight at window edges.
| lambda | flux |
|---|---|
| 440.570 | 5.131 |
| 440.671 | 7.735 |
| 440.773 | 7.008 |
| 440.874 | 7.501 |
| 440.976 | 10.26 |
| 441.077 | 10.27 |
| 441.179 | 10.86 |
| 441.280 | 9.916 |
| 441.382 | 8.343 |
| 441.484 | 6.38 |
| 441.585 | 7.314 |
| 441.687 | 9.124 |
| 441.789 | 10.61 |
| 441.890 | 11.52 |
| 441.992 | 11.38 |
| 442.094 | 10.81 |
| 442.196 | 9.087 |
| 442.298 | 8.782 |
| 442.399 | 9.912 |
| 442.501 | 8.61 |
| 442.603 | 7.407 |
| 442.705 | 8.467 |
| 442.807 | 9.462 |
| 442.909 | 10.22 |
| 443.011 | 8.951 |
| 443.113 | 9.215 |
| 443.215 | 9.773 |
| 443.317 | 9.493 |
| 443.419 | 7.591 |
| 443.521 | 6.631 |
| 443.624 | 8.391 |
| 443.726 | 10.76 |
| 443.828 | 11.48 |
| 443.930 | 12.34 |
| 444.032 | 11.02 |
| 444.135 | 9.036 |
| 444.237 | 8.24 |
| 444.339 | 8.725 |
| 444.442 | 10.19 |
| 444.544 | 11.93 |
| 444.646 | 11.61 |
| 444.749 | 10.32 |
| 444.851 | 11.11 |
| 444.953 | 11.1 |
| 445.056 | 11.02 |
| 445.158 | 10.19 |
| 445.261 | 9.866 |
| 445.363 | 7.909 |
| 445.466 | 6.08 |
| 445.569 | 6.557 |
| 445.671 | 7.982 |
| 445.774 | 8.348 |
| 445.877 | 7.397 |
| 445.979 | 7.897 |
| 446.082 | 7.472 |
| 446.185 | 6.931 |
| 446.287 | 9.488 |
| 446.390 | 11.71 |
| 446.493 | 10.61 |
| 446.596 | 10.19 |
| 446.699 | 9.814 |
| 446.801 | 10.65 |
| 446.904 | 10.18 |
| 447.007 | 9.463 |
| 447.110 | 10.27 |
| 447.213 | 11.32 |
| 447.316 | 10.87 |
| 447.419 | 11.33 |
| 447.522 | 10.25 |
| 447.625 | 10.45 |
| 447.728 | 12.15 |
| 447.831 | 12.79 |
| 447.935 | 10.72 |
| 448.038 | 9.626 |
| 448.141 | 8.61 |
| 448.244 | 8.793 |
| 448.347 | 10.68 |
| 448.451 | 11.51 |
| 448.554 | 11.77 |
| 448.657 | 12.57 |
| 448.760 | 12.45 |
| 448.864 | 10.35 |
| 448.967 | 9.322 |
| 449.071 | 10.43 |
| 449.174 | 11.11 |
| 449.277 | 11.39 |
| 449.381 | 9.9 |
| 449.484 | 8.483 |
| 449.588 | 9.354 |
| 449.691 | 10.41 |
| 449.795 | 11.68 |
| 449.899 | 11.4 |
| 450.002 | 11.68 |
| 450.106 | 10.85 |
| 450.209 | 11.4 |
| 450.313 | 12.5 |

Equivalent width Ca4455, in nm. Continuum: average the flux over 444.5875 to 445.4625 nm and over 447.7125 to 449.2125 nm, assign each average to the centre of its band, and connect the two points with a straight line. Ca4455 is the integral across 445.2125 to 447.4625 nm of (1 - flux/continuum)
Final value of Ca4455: 0.268 nm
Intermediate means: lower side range 10.2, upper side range 10.8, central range 9.19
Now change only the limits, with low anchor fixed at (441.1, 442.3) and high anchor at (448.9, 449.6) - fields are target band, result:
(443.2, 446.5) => 0.14 nm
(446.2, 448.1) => -0.13 nm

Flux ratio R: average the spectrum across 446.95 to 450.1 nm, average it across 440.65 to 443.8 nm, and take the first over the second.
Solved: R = 1.17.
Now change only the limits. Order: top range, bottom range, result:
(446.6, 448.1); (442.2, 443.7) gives 1.21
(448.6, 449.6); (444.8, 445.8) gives 1.17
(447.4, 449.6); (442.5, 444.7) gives 1.12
